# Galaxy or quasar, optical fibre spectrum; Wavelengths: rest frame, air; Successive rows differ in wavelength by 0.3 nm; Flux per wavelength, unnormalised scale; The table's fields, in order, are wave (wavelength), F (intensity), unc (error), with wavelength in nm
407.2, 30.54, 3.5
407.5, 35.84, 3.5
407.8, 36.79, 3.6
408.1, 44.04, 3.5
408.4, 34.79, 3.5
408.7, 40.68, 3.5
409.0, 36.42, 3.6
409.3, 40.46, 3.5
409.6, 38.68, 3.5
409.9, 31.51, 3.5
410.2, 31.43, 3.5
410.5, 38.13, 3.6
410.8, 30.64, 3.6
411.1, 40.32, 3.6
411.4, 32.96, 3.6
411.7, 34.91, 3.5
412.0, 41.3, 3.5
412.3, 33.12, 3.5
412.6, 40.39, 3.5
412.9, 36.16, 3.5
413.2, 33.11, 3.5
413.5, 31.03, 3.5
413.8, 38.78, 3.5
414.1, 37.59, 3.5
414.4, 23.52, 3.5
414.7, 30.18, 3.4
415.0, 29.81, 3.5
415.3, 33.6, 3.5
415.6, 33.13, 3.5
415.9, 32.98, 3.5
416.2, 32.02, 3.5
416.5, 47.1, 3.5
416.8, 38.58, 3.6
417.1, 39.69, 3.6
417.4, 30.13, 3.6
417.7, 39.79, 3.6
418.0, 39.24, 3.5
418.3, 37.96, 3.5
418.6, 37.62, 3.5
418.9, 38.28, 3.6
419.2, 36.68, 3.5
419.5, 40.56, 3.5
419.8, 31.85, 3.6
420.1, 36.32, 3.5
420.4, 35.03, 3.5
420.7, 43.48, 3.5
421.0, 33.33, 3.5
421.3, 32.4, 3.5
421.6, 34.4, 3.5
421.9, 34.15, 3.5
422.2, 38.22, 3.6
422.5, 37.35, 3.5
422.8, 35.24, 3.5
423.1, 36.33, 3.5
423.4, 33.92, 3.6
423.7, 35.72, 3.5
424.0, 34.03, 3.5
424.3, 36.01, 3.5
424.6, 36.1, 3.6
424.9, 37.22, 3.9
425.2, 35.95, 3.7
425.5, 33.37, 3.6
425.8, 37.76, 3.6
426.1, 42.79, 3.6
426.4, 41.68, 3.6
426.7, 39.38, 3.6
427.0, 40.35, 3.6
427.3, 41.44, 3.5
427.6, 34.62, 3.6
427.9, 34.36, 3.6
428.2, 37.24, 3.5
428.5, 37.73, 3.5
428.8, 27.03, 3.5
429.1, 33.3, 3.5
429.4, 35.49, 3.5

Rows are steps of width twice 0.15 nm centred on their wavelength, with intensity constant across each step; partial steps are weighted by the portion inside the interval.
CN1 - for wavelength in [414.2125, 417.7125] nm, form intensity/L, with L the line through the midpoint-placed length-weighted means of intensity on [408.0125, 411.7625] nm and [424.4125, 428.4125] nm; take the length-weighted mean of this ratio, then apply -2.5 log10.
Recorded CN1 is 0.09 mag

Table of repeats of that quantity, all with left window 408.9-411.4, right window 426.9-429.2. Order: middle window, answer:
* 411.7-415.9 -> 0.06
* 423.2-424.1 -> 0.03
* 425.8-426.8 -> -0.15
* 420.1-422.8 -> -0.01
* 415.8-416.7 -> -0.06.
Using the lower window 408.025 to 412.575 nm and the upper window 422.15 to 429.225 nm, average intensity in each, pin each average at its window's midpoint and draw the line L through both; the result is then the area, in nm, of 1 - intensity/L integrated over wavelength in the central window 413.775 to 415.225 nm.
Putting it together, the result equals 0.20 nm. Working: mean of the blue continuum 36.6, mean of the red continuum 36.5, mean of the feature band 31.5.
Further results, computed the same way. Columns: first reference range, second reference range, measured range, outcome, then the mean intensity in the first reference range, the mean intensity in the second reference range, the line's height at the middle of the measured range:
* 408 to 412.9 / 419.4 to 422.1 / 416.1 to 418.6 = -0.15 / 36.8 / 35.7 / 36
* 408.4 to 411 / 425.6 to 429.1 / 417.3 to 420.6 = -0.01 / 36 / 37.4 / 36.7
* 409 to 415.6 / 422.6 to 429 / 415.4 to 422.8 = -0.21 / 34.7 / 36.6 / 35.6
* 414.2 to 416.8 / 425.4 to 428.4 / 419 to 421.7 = -0.05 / 33.2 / 38.4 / 35.4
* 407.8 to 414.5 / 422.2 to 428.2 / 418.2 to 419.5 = -0.05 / 36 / 37.1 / 36.6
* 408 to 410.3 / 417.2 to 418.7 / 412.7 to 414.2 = 0.07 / 37.2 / 37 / 37.1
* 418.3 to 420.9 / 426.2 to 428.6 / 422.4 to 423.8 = 0.08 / 37.4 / 38.5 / 37.9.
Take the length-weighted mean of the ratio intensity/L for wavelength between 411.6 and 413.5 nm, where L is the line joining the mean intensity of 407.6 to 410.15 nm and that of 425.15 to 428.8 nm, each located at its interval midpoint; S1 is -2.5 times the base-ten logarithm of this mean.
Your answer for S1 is 0.04 mag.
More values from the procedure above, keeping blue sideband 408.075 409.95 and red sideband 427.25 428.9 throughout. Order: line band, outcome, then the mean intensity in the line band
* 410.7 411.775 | 0.08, 34.9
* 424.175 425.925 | -0.01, 36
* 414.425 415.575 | 0.21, 30.6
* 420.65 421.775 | 0.03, 35.2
